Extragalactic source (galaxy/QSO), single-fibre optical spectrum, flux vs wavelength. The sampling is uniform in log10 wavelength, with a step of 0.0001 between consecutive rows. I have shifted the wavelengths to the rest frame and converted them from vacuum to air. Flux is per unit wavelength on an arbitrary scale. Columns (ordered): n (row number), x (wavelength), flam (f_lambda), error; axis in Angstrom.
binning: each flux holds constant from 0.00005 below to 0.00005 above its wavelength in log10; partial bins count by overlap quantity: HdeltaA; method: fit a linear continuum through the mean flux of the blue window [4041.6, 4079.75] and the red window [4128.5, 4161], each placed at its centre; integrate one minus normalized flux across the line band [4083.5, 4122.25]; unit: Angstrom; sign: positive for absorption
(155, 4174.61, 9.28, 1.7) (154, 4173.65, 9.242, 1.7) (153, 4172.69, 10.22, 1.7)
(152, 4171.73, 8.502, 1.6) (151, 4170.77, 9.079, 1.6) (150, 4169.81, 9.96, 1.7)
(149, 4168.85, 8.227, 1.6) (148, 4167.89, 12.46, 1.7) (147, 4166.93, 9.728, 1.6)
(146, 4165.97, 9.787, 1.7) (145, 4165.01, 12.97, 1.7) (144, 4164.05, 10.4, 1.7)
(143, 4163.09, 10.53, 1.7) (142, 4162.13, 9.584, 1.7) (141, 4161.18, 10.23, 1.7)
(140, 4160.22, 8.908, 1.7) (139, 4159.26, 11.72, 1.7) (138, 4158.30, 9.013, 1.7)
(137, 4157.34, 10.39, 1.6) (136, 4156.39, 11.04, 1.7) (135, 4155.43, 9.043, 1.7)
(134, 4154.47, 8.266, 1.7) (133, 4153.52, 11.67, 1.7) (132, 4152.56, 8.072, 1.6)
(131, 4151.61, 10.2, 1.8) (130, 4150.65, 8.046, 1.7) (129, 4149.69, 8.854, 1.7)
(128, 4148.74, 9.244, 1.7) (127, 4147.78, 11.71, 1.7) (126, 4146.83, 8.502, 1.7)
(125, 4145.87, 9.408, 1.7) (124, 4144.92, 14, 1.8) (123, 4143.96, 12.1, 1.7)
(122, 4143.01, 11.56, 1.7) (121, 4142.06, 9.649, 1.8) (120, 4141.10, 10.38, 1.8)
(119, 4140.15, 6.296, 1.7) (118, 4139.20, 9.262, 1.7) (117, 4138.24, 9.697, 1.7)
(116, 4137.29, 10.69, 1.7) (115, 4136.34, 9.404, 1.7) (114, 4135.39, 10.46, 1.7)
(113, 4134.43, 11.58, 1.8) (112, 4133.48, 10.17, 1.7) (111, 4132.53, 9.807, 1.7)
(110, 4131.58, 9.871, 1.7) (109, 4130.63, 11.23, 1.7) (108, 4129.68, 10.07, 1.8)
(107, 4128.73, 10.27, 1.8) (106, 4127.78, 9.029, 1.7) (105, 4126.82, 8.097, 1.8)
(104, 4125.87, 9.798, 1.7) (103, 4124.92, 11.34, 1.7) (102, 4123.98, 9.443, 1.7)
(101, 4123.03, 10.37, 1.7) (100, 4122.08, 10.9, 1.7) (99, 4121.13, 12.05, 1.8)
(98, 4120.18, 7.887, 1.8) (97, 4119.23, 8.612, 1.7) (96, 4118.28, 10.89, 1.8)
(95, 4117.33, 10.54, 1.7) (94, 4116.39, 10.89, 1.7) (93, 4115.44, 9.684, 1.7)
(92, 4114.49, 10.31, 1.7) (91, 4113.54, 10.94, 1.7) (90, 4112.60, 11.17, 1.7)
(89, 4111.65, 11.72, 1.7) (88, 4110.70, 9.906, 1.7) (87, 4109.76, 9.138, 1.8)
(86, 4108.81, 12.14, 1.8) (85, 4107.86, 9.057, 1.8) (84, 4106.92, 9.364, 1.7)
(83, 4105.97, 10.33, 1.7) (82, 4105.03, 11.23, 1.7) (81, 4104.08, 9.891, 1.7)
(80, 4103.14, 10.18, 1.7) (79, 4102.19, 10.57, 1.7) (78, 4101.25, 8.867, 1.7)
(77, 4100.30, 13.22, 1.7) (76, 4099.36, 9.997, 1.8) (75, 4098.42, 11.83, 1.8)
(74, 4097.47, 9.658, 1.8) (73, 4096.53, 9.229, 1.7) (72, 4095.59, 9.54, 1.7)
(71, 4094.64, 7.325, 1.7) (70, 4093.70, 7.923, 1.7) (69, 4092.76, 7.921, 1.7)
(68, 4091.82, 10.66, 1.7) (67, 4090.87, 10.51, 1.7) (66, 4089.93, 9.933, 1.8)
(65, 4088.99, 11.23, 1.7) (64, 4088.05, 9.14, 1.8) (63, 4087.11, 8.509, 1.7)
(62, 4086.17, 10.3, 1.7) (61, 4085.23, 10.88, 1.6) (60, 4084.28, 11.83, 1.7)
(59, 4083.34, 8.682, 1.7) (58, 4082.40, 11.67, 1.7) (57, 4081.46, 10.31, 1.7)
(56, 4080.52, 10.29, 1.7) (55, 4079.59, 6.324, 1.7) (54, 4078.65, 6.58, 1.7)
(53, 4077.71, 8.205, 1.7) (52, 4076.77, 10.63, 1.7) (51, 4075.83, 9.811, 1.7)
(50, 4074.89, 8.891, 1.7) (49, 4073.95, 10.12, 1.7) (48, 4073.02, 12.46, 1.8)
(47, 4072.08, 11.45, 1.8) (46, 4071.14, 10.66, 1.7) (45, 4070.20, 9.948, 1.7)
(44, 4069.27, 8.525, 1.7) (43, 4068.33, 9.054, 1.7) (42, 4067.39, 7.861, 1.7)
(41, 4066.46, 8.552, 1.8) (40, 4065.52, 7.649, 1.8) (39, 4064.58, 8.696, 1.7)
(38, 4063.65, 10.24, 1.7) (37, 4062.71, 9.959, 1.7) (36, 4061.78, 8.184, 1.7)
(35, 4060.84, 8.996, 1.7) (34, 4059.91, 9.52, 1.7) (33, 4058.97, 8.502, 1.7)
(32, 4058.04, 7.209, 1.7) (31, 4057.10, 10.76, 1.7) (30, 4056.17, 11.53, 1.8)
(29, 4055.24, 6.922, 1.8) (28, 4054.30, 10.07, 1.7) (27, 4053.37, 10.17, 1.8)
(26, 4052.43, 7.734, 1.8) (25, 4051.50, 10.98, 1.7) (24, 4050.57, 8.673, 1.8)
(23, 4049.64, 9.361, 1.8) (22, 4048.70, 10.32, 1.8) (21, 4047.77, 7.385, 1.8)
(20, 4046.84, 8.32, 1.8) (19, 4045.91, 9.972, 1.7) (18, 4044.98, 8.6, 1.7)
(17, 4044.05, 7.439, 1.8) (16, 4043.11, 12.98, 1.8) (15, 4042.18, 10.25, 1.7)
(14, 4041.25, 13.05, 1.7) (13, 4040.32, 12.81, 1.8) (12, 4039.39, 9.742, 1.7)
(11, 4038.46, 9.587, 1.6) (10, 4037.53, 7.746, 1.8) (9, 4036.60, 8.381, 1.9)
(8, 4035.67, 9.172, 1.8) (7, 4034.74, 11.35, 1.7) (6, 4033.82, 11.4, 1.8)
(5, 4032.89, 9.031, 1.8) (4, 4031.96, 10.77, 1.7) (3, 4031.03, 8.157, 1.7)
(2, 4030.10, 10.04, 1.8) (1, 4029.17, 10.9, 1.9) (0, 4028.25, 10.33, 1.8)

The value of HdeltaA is -1.9 Angstrom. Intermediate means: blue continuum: 9.29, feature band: 10.1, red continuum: 10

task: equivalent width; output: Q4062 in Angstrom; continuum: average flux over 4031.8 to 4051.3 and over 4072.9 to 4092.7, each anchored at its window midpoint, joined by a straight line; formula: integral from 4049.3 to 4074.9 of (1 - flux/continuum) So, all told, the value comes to 1.07 Angstrom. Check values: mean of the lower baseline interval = 9.83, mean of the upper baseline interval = 9.77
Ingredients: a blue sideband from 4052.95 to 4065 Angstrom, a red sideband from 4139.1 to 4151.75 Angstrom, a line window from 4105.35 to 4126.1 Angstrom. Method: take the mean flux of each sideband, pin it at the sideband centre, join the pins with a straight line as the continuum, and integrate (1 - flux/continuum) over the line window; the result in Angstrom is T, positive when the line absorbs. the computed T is -1.2 Angstrom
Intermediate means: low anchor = 9.29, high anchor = 9.96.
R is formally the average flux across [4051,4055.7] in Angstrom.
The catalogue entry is 9.17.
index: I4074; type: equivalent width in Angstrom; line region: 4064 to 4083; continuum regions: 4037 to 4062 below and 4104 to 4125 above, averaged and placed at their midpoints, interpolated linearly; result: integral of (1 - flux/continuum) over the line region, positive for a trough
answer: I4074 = 0.8 Angstrom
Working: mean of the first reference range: 9.52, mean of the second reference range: 10.3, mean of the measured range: 9.39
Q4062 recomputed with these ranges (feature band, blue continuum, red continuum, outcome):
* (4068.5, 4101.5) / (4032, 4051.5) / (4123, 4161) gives 0.3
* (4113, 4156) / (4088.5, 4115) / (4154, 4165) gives 0.3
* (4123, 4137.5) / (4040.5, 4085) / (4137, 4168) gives -0.2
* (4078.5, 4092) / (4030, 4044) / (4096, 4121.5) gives 0.6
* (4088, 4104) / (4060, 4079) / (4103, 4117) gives 0.2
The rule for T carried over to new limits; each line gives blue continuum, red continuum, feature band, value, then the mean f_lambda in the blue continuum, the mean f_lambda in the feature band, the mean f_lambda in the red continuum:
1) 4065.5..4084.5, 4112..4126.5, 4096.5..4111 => -0.4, 9.52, 10.3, 10.3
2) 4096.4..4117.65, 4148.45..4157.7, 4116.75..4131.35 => 0.1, 10.4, 10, 9.48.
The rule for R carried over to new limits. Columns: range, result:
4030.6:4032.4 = 9.46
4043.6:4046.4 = 8.69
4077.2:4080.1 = 7.16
